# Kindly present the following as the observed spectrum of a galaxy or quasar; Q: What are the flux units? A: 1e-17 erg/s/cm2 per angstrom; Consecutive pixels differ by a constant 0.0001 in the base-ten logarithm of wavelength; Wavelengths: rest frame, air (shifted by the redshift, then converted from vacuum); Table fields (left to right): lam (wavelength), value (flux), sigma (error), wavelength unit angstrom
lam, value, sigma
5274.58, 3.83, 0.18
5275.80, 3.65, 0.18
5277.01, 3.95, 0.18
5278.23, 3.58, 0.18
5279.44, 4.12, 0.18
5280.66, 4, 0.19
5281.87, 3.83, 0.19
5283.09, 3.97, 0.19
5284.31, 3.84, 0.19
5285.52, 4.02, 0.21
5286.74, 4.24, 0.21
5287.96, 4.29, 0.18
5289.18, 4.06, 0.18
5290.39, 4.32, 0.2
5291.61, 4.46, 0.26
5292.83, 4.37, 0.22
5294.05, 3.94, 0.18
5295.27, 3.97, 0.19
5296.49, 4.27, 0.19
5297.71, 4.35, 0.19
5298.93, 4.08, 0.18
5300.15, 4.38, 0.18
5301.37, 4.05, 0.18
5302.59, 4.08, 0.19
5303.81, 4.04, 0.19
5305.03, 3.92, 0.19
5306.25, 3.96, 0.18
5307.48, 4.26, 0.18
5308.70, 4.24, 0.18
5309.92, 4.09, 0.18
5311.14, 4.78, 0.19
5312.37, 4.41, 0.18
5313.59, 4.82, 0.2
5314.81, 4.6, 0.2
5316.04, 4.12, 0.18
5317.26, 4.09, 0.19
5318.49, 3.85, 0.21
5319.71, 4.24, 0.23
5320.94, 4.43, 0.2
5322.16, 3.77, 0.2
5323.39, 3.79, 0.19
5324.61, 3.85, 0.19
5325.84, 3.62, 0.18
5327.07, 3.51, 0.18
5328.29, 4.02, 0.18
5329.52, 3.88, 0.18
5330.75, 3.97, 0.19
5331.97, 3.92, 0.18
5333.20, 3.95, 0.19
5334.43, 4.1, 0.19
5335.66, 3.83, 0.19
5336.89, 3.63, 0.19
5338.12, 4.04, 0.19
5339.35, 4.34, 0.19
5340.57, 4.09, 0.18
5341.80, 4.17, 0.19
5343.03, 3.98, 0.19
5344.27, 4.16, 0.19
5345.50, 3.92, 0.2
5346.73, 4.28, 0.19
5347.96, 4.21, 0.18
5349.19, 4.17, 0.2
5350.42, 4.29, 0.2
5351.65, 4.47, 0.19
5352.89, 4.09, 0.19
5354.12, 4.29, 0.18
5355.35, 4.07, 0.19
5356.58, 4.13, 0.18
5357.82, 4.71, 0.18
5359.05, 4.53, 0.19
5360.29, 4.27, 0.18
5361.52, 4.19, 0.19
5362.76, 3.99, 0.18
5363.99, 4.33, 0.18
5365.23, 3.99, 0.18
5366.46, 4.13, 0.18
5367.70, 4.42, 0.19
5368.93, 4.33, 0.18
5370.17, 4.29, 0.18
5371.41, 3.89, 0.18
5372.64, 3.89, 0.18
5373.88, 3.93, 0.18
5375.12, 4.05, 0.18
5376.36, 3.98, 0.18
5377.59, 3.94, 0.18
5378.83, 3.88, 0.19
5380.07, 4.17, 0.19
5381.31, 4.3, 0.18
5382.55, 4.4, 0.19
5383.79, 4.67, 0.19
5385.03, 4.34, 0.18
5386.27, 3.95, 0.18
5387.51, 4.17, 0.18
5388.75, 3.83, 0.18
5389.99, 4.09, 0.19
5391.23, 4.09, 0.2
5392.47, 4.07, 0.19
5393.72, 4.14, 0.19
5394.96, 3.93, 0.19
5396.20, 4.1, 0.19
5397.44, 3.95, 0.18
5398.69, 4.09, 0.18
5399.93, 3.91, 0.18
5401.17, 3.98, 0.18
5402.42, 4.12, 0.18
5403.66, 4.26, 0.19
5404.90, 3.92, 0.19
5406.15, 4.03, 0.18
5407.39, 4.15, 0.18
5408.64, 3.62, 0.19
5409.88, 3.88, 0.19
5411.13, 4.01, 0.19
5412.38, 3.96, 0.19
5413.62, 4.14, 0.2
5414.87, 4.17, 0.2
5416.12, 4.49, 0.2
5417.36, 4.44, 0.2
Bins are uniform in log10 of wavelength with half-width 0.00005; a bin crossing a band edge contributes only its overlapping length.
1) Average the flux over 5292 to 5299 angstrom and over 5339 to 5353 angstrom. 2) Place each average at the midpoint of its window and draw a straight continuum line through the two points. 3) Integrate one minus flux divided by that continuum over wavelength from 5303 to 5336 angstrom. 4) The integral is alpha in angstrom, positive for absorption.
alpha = 0.8 angstrom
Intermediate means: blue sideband 4.18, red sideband 4.18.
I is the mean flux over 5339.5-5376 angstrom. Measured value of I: 4.18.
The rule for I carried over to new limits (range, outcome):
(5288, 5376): 4.14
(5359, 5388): 4.16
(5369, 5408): 4.08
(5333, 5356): 4.11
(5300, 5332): 4.1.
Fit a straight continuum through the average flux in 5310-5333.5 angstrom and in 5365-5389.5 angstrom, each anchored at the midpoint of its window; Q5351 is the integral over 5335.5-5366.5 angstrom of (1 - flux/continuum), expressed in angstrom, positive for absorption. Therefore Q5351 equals -0.5 angstrom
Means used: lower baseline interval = 4.09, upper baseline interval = 4.13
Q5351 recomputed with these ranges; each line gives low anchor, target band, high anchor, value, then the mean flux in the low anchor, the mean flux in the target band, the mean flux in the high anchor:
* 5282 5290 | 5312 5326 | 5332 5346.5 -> -0.4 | 4.06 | 4.14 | 4.02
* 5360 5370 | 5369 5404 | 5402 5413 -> 0.1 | 4.21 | 4.09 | 3.99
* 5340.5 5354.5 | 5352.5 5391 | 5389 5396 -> -0.5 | 4.18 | 4.17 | 4.05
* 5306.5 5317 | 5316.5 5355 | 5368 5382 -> 2.1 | 4.39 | 4.03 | 4.07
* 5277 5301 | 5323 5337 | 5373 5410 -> 0.8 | 4.11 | 3.85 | 4.07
